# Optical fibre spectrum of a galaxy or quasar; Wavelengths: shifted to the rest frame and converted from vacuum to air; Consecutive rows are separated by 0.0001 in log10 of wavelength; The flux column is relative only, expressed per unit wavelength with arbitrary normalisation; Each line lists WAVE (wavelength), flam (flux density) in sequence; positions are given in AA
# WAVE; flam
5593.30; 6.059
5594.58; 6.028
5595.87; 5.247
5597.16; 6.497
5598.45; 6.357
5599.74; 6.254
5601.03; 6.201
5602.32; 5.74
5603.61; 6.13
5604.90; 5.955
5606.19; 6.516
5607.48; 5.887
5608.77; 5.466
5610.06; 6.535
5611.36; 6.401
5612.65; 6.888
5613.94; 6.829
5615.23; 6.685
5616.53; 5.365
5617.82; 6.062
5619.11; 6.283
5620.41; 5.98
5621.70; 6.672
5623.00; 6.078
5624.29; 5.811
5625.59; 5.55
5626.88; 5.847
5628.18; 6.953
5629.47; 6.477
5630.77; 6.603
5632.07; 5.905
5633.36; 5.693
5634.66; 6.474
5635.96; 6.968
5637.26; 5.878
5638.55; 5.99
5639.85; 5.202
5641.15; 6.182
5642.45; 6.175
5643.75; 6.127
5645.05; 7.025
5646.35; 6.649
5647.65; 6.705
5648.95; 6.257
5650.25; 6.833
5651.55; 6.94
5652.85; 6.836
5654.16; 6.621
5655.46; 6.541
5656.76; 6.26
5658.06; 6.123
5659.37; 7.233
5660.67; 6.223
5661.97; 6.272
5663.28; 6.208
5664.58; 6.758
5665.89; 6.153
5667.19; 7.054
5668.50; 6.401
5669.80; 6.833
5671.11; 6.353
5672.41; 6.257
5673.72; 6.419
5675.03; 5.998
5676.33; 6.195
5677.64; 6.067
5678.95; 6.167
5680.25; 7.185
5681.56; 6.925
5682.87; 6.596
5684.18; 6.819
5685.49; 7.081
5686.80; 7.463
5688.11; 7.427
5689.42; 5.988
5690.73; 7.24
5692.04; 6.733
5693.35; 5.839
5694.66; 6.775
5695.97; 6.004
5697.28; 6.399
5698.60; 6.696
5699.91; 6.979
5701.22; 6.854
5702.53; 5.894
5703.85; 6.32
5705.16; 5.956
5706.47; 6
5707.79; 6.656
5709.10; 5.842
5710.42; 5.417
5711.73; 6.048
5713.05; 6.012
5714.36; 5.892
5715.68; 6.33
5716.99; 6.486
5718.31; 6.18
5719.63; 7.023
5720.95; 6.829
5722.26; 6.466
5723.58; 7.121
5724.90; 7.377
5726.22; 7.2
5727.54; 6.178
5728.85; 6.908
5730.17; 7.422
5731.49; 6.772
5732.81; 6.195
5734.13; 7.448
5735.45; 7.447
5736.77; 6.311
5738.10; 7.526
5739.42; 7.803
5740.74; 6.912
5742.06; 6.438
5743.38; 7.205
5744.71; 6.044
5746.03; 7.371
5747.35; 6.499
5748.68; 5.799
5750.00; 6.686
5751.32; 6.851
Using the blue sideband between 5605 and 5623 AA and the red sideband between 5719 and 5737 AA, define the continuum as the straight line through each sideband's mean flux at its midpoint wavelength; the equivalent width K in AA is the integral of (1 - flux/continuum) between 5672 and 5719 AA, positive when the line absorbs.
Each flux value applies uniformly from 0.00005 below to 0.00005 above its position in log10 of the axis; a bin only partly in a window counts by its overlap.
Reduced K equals 2.2 AA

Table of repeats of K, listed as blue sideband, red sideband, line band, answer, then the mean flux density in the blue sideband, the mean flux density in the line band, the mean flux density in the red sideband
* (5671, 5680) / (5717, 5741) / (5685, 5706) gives -0.30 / 6.25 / 6.6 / 6.94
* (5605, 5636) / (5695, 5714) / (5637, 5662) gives -0.76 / 6.23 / 6.42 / 6.22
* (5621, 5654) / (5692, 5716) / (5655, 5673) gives -0.56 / 6.32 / 6.48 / 6.23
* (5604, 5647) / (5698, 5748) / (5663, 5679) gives 0.06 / 6.22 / 6.39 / 6.63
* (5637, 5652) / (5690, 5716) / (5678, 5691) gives -1.14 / 6.34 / 6.86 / 6.29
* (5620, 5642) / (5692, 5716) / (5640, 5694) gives -3.23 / 6.14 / 6.55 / 6.23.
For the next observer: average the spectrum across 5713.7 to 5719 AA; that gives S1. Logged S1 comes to 6.23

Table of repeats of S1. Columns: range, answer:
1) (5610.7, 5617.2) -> 6.43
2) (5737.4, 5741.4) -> 7.4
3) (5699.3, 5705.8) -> 6.4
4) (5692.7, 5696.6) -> 6.21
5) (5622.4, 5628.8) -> 6.04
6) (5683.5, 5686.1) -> 6.94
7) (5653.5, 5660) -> 6.55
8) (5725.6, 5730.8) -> 6.93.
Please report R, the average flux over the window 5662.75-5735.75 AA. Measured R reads 6.56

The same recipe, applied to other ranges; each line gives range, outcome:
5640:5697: 6.54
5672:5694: 6.61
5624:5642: 6.12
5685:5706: 6.6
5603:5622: 6.24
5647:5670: 6.56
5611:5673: 6.37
